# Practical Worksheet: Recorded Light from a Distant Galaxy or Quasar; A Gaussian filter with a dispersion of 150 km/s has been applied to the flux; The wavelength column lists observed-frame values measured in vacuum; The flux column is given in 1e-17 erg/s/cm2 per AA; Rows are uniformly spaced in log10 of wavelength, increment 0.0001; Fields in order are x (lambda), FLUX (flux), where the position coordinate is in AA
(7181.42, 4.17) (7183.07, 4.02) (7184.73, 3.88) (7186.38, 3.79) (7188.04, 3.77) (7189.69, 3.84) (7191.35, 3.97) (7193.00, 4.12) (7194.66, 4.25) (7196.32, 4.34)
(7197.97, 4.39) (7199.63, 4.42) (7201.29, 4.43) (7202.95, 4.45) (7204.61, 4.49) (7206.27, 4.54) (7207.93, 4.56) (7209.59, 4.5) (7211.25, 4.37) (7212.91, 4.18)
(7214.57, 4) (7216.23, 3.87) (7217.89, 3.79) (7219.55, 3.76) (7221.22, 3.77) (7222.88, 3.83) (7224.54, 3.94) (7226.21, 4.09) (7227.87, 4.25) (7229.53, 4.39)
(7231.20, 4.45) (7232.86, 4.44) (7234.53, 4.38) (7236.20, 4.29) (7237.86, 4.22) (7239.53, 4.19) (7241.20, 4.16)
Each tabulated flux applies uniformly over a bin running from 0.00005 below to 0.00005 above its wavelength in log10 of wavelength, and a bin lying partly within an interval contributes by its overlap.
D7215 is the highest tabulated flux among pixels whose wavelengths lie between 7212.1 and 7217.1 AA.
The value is 4.18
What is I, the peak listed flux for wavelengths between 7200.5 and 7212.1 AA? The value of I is 4.56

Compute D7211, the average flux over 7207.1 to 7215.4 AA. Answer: 4.32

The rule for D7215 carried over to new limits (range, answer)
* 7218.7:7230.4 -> 4.39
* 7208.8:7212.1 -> 4.5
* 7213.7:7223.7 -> 4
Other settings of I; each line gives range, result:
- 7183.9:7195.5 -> 4.25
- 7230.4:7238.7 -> 4.45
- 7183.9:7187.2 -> 3.88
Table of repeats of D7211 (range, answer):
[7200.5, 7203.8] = 4.44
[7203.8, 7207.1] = 4.51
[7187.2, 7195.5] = 3.99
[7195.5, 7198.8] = 4.37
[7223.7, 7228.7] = 4.1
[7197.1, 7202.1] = 4.41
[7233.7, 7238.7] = 4.3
